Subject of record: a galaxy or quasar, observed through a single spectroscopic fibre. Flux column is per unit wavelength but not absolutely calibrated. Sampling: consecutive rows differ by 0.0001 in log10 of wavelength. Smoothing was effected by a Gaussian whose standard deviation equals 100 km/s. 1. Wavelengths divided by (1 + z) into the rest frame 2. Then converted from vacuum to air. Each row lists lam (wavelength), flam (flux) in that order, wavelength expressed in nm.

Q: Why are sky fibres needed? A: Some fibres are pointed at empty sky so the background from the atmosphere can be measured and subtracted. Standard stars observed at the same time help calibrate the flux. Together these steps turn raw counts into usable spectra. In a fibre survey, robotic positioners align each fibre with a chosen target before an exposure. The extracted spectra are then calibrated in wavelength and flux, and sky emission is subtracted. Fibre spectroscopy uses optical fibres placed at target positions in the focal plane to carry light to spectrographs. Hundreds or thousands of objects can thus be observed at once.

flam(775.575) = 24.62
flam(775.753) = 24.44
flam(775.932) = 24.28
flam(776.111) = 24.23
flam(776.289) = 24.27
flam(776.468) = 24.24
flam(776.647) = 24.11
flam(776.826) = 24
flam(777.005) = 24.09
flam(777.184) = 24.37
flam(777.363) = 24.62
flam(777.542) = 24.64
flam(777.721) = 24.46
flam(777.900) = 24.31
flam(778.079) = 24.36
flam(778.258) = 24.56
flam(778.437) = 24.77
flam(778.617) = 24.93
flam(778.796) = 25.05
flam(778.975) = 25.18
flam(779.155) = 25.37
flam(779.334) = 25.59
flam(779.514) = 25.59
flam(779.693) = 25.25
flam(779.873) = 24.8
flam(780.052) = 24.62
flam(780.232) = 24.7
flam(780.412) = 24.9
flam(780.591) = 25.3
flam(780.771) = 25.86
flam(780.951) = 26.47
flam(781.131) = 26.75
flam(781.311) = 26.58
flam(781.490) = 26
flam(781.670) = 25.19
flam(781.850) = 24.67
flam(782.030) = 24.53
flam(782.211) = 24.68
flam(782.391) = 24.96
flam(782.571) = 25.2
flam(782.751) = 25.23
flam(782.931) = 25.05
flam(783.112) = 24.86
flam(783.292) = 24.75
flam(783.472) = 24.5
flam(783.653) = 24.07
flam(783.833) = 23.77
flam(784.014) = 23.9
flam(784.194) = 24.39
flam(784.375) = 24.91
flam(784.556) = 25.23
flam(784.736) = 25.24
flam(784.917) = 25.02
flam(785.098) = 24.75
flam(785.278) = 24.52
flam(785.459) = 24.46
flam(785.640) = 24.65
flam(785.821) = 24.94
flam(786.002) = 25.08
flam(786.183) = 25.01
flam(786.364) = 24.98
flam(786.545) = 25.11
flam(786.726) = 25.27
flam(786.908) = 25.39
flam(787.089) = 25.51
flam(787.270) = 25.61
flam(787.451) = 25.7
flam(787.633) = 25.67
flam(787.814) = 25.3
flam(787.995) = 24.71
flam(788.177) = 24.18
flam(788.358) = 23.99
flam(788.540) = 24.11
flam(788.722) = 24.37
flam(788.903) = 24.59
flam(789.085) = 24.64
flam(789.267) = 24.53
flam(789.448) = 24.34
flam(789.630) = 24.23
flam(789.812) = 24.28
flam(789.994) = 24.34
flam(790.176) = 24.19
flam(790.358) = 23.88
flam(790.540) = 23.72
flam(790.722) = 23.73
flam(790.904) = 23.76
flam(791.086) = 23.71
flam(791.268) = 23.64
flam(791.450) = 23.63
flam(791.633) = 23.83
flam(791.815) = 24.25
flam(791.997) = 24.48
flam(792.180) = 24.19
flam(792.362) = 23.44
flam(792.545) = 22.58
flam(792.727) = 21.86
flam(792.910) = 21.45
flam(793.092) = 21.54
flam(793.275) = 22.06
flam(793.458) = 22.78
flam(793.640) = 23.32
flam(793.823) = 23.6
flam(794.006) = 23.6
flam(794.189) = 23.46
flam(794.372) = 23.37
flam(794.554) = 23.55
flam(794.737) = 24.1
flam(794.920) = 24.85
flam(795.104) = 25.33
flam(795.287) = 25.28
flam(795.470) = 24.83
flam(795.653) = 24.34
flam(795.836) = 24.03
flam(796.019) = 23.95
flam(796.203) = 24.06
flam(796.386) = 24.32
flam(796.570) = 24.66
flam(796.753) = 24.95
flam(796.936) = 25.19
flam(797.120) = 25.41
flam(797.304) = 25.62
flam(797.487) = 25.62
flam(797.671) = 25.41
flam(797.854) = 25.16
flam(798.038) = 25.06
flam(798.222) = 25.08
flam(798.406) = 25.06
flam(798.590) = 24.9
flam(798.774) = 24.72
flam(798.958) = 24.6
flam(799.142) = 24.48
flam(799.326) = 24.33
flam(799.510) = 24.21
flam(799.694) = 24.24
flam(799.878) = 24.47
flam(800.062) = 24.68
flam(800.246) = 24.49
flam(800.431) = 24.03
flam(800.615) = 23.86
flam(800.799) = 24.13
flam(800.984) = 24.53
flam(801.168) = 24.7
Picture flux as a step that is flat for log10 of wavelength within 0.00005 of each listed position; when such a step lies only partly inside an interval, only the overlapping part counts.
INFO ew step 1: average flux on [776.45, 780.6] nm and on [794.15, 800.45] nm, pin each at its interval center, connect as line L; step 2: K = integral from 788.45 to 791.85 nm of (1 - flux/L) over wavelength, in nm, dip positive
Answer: 0.08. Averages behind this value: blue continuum 24.7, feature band 24.1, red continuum 24.6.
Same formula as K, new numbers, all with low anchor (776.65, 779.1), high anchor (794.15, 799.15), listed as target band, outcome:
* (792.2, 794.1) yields 0.154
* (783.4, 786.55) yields -0.009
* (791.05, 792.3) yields 0.036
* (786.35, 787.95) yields -0.049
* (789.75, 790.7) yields 0.023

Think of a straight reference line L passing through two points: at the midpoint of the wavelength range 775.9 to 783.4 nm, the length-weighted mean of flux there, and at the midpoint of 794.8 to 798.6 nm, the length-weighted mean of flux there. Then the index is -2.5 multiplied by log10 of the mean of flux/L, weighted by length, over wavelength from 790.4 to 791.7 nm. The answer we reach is 0.05 mag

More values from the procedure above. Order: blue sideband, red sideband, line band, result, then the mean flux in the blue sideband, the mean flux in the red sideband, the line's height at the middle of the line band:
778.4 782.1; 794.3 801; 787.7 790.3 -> 0.02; 25.4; 24.6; 25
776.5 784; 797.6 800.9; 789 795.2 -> 0.05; 24.9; 24.6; 24.7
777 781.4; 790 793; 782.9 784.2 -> 0.01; 25.1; 23.5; 24.6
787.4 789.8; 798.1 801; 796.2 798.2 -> -0.03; 24.6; 24.5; 24.5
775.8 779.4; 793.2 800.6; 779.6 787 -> -0.02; 24.6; 24.4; 24.5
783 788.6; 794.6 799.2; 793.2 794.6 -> 0.07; 24.8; 24.8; 24.8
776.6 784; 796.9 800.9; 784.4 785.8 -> 0.00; 24.9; 24.7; 24.9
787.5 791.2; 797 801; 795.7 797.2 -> 0.00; 24.3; 24.7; 24.6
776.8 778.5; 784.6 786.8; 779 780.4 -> -0.02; 24.4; 24.9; 24.6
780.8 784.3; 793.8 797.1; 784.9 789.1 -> 0.00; 25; 24.3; 24.8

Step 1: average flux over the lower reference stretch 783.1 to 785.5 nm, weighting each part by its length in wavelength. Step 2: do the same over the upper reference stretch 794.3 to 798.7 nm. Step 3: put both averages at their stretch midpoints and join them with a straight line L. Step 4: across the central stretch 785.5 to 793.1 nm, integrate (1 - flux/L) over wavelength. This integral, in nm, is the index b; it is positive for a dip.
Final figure 0.12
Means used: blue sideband 24.6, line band 24.3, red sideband 24.8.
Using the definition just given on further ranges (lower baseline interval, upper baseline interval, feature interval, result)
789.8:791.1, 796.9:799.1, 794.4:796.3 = 0.02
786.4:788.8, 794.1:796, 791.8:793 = 0.07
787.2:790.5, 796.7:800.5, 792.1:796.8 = 0.20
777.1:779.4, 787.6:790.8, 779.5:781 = -0.03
